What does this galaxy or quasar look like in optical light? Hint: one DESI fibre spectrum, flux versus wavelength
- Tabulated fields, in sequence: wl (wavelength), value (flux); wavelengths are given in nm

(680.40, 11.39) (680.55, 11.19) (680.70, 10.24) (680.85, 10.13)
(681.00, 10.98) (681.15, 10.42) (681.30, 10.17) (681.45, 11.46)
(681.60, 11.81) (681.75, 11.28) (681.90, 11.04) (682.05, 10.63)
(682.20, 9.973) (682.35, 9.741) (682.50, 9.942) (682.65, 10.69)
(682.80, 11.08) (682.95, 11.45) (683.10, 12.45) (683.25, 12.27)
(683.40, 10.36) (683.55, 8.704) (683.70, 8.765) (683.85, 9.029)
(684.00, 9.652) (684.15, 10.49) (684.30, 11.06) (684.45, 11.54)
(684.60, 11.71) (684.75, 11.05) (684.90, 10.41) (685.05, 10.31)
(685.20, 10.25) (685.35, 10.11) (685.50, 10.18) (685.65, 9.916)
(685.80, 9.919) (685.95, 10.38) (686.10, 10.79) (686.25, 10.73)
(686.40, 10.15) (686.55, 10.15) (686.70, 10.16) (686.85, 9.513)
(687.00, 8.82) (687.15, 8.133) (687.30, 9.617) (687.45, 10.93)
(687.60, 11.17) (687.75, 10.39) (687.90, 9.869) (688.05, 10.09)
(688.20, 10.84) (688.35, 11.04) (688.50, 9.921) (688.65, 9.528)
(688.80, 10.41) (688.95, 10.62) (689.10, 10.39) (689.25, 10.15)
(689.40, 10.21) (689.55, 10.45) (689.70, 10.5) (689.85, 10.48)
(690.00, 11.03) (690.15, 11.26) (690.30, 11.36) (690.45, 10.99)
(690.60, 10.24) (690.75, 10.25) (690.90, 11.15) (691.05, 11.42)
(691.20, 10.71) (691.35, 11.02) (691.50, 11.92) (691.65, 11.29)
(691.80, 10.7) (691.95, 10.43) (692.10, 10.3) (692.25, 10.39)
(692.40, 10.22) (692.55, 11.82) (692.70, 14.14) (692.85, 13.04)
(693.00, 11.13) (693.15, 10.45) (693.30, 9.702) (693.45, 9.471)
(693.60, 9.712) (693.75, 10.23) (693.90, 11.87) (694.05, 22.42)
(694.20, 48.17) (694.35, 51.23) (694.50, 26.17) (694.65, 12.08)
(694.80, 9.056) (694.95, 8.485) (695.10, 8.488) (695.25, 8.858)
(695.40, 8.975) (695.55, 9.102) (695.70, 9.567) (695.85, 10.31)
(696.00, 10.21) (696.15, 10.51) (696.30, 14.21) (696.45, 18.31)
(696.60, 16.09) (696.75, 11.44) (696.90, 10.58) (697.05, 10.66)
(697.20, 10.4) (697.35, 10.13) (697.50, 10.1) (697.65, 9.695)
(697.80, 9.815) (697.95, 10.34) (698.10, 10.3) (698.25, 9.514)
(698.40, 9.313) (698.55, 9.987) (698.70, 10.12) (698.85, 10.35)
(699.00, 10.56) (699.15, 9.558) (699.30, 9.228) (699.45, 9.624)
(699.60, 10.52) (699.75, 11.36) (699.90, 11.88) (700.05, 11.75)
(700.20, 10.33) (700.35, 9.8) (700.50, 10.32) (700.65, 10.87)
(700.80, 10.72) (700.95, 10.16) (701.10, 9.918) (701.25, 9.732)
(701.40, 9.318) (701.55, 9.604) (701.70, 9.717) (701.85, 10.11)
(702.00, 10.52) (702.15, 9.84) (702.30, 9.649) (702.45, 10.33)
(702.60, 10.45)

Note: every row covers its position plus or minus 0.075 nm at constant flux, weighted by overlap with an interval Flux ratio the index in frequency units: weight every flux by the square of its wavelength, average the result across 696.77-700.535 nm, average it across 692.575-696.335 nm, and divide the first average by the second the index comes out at 0.71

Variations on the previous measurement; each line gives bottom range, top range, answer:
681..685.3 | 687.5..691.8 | 1.02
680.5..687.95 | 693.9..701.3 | 1.26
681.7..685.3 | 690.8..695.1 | 1.41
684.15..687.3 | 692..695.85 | 1.45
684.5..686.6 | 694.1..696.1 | 1.67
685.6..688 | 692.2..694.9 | 1.70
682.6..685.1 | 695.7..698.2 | 1.11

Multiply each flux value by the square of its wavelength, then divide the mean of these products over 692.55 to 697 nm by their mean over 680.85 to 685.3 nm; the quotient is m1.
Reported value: 1.42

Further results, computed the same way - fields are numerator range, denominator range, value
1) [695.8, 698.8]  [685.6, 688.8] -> 1.13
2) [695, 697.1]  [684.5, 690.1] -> 1.12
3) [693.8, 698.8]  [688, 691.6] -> 1.32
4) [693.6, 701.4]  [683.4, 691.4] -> 1.25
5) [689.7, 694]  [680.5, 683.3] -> 1.04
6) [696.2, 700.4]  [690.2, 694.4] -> 0.80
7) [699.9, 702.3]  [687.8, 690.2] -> 1.02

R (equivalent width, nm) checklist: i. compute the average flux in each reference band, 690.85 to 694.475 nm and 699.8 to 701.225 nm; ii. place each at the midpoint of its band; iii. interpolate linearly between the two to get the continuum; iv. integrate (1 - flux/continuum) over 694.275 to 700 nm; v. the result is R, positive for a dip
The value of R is 0.244 nm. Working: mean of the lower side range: 14.9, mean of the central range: 12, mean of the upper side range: 10.6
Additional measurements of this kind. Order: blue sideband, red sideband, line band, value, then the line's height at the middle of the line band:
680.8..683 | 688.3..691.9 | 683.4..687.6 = 0.234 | 10.7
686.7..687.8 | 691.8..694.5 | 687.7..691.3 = 0.484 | 12.3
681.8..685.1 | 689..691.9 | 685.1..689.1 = 0.206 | 10.7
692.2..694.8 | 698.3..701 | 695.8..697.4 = 0.179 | 13.7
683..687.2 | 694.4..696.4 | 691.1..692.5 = 0.058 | 11.3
